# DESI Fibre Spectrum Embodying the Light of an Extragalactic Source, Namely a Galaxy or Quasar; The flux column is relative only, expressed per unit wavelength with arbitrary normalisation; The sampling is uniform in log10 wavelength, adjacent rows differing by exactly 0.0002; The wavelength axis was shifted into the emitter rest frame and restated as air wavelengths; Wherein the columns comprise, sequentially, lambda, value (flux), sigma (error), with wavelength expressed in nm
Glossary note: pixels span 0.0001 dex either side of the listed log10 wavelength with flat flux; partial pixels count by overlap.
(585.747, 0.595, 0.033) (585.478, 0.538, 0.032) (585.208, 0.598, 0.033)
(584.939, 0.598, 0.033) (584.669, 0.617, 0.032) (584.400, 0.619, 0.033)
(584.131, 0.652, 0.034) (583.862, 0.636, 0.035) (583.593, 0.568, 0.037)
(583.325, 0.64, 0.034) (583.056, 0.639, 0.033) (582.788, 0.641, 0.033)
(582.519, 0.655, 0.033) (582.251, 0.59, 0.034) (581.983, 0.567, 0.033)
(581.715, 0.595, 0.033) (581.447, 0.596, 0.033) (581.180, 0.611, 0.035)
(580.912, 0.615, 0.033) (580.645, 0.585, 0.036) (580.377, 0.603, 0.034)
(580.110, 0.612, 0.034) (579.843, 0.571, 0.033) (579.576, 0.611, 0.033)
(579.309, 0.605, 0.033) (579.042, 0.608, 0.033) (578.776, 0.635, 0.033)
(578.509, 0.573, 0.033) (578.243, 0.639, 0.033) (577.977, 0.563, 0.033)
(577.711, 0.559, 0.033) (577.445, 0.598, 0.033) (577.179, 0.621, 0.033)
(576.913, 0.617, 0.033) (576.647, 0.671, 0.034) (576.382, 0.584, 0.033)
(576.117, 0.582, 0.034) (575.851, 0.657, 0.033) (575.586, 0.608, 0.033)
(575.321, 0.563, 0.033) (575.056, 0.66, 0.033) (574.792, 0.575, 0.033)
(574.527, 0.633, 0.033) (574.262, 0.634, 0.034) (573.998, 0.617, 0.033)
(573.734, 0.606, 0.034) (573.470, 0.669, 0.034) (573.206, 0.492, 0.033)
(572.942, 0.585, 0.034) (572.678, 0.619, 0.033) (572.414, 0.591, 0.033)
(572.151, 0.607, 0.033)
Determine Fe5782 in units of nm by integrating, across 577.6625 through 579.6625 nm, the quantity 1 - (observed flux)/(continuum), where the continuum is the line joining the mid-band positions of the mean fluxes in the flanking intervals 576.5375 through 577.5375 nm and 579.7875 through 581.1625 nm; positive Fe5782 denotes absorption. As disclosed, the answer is 0.04 nm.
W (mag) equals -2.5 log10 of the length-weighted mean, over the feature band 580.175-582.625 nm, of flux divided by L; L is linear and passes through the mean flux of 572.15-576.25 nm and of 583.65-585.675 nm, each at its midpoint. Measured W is 0.01 mag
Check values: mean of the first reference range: 0.606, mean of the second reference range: 0.606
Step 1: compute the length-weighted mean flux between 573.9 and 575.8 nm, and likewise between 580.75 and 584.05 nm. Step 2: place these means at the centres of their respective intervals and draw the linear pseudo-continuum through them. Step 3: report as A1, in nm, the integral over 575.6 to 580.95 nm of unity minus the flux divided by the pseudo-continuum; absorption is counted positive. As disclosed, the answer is 0.08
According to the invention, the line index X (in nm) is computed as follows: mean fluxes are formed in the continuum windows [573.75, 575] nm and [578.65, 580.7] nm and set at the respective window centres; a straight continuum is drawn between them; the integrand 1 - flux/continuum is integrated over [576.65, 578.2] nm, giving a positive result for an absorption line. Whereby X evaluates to 0.02 nm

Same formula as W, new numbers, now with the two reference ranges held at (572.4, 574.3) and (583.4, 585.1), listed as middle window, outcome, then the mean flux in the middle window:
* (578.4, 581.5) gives 0.013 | 0.602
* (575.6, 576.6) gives -0.016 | 0.613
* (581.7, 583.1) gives -0.002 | 0.615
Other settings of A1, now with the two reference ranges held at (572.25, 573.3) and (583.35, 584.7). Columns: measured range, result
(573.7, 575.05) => -0.08 nm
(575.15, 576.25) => -0.03 nm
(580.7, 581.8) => 0.01 nm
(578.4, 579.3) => -0.01 nm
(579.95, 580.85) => 0.01 nm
